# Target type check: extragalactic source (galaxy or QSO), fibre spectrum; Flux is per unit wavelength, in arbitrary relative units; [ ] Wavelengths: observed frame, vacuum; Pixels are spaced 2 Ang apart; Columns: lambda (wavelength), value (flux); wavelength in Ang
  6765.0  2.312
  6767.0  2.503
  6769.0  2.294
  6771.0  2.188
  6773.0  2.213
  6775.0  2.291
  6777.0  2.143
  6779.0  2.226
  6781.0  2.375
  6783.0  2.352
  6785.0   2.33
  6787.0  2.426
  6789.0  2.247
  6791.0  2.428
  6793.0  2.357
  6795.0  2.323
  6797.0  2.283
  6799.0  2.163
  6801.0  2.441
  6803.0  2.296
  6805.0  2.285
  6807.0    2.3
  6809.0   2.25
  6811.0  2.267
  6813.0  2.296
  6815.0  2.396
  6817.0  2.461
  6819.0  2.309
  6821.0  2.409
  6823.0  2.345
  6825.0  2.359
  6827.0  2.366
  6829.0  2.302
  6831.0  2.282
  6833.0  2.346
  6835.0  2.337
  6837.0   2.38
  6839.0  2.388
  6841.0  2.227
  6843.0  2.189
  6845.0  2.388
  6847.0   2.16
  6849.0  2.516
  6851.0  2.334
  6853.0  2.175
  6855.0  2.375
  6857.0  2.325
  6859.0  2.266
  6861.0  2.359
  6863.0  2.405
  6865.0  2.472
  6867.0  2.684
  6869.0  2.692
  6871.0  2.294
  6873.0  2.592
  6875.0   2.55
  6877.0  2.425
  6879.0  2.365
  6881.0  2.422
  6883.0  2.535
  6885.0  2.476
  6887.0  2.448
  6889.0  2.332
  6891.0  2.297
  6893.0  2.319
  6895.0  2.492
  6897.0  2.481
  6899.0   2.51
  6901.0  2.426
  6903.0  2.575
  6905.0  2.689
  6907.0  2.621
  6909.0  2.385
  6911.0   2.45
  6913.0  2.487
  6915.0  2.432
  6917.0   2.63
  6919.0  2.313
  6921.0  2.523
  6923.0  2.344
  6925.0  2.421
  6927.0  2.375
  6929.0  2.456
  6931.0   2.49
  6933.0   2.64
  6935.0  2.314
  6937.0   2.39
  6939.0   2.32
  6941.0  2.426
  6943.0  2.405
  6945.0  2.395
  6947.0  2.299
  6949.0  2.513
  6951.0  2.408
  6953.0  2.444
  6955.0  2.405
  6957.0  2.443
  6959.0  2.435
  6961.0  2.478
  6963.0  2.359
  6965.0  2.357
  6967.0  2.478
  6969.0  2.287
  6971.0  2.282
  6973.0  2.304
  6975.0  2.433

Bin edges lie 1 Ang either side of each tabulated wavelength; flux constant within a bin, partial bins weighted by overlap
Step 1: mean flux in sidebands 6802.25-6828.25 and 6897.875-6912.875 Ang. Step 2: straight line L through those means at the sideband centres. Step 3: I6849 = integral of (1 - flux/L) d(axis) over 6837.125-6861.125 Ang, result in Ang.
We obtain 0.94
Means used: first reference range 2.33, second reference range 2.52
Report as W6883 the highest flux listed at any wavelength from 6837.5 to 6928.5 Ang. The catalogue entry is 2.692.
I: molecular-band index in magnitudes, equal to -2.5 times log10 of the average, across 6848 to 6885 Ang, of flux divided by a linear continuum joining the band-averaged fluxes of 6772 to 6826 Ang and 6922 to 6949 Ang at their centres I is -0.03 mag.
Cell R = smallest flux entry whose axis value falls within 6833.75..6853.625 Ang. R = 2.16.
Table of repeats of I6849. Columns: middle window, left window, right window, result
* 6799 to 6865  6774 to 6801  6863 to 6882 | 2.10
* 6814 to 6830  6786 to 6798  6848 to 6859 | -0.19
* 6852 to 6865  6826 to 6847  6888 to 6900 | 0.11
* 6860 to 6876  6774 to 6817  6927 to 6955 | -0.95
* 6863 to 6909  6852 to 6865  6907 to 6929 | -1.92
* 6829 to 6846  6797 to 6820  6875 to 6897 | 0.27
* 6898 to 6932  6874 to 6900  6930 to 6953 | -0.72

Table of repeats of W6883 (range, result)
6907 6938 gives 2.64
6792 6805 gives 2.441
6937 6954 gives 2.513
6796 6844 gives 2.461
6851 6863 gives 2.405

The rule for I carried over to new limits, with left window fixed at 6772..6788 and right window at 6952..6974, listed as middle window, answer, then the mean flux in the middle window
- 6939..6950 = -0.009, 2.4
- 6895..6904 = -0.063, 2.5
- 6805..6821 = -0.008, 2.33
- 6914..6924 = -0.037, 2.45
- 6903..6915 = -0.072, 2.52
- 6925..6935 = -0.042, 2.47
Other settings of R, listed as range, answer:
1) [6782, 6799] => 2.163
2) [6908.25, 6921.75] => 2.313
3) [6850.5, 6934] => 2.175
